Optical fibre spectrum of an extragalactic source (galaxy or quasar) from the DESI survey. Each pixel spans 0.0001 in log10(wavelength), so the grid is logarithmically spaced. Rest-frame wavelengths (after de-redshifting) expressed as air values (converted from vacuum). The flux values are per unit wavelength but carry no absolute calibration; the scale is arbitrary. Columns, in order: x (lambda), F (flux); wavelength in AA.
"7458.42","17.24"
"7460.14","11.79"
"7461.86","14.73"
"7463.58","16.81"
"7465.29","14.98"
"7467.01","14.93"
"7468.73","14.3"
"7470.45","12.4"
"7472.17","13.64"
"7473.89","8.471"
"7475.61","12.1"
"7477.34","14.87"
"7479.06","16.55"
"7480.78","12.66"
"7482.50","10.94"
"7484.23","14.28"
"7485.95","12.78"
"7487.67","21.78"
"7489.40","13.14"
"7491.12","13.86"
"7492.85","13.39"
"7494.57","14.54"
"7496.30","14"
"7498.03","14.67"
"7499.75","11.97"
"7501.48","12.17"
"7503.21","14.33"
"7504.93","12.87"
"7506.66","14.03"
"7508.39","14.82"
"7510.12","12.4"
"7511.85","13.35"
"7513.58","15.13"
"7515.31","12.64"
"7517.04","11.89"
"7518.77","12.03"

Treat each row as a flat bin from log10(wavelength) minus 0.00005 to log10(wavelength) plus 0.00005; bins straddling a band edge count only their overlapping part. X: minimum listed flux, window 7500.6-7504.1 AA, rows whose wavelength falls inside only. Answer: 12.17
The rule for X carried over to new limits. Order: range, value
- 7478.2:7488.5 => 10.94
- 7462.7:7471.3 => 12.4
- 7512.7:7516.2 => 12.64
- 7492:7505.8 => 11.97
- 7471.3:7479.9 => 8.471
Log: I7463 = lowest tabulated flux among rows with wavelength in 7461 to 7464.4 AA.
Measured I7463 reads 14.73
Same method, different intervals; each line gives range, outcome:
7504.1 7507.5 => 12.87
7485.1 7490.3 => 12.78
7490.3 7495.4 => 13.39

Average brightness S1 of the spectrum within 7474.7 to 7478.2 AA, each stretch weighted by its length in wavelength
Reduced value 13.4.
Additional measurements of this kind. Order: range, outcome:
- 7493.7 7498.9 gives 14.4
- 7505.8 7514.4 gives 13.9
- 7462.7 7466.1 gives 15.9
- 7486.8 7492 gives 16.2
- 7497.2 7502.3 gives 12.9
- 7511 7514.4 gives 14.2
